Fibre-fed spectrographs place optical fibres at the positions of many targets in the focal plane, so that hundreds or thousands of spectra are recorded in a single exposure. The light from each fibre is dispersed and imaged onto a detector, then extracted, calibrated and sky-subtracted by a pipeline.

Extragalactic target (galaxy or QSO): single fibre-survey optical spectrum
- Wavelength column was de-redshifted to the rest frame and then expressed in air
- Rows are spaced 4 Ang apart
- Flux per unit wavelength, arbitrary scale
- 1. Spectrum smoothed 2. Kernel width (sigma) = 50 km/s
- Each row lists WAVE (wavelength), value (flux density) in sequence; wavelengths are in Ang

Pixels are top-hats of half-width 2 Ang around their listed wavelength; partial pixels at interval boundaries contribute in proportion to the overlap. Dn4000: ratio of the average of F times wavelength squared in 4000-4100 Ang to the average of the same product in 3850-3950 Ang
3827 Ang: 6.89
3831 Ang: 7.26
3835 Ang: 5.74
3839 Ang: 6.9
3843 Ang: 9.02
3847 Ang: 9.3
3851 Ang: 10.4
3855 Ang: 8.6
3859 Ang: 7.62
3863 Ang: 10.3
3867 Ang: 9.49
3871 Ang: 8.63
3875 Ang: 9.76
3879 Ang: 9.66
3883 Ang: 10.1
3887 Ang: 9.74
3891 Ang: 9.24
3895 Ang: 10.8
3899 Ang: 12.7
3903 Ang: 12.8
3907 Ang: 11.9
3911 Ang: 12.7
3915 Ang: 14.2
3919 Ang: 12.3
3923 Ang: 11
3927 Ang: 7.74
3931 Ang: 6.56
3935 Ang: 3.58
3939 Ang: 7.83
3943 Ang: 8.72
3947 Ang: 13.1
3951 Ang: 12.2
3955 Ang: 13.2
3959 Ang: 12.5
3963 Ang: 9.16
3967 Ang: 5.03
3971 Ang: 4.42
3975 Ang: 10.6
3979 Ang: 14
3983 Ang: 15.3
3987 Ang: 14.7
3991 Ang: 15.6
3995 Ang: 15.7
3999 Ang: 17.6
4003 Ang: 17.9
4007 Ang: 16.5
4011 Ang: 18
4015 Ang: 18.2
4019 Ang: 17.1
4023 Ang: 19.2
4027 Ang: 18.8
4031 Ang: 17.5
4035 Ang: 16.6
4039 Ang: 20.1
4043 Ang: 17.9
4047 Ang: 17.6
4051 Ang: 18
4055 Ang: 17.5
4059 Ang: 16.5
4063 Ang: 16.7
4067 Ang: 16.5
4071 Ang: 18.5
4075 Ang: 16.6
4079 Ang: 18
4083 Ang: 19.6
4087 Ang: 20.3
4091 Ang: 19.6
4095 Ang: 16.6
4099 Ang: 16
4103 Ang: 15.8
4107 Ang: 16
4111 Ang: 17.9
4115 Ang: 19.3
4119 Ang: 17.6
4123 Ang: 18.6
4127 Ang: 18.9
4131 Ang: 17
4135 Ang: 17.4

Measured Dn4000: 1.9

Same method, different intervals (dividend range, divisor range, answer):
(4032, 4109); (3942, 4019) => 1.37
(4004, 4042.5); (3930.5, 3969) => 2.01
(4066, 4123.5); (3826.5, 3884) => 2.31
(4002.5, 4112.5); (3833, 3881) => 2.23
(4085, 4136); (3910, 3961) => 1.87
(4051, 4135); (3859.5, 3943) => 1.95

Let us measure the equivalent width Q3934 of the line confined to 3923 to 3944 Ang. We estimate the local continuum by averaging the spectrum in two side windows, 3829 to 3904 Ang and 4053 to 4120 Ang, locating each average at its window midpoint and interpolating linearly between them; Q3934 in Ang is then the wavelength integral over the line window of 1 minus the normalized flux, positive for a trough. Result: 8.2 Ang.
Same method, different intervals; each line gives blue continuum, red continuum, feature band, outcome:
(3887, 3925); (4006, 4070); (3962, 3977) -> 7.66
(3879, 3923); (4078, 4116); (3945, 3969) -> 4.38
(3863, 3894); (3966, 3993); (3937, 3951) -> 0.91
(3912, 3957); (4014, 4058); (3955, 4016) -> 2.92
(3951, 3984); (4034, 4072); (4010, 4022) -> -2.78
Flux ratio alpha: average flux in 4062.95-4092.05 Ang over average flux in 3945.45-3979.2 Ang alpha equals 1.78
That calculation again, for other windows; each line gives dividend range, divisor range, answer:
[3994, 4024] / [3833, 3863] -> 2.10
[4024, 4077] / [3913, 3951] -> 1.84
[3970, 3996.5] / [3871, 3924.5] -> 1.18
